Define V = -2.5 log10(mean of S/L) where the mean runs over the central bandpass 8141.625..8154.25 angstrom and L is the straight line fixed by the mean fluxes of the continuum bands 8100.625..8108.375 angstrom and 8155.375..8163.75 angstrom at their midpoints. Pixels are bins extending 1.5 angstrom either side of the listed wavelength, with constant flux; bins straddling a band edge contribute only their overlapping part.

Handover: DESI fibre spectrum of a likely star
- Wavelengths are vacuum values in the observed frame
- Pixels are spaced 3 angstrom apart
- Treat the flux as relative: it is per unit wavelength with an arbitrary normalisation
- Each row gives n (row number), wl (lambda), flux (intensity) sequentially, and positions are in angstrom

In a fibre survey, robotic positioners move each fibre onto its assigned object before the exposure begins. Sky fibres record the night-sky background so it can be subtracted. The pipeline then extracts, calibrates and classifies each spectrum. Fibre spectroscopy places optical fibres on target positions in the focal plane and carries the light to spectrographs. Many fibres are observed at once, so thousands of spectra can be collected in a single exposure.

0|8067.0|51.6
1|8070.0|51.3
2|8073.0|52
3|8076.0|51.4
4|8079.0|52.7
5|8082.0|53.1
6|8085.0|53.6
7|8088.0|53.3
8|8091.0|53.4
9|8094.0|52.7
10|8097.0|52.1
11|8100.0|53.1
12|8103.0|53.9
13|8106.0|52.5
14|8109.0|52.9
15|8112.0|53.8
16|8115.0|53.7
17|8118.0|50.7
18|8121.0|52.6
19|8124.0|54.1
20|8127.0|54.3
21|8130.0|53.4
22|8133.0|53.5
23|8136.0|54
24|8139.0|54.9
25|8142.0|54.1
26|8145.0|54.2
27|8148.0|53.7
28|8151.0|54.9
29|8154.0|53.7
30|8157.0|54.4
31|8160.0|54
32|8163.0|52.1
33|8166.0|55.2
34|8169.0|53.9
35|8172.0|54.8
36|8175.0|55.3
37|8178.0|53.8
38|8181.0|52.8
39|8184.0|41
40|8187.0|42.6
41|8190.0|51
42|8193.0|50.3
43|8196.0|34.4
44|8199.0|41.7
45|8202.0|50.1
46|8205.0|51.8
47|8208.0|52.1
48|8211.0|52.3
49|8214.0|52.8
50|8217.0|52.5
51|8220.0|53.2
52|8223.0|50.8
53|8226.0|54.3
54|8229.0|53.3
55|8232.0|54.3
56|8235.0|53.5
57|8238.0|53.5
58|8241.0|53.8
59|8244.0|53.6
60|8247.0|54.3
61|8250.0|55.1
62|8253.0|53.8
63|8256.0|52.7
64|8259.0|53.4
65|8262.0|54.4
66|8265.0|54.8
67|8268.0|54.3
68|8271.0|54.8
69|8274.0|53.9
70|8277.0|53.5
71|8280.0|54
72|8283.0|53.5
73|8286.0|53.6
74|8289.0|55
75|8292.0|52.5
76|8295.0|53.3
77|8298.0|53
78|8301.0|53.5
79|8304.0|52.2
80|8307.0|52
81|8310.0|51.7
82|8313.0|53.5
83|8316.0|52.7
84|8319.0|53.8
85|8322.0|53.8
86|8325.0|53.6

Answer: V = -0.01 mag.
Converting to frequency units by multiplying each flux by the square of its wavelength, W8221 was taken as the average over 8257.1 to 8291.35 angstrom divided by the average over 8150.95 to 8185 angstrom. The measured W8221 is 1.0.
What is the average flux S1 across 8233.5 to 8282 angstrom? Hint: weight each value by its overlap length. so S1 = 54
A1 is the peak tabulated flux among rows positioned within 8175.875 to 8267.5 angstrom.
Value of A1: 55.1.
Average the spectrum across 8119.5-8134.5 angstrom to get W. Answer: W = 53.6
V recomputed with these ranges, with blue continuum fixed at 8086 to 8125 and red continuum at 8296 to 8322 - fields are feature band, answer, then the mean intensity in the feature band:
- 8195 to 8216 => 0.10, 48.3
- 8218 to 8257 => -0.01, 53.6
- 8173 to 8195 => 0.08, 49.3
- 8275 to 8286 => -0.02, 53.7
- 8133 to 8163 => -0.02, 54.1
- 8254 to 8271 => -0.02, 54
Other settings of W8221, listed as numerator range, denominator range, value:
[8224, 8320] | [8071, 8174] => 1.04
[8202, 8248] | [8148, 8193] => 1.03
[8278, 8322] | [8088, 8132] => 1.05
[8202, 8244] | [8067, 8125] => 1.03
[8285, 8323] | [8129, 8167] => 1.02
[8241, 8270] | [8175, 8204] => 1.17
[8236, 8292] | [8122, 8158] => 1.03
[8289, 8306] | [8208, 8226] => 1.03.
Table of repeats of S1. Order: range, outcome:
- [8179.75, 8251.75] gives 50.6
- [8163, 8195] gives 50.9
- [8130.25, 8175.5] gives 54.1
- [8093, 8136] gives 53.1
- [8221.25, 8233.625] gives 53.2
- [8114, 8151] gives 53.7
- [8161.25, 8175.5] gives 54.2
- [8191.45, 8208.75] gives 46.5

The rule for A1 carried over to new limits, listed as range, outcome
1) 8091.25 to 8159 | 54.9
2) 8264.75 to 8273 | 54.8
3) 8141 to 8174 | 55.2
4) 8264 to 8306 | 55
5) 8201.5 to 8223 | 53.2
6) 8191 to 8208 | 52.1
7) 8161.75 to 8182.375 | 55.3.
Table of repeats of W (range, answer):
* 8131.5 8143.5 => 54.1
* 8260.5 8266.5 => 54.6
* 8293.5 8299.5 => 53.1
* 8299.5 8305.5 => 52.9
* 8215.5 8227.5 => 52.7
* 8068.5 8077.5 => 51.6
